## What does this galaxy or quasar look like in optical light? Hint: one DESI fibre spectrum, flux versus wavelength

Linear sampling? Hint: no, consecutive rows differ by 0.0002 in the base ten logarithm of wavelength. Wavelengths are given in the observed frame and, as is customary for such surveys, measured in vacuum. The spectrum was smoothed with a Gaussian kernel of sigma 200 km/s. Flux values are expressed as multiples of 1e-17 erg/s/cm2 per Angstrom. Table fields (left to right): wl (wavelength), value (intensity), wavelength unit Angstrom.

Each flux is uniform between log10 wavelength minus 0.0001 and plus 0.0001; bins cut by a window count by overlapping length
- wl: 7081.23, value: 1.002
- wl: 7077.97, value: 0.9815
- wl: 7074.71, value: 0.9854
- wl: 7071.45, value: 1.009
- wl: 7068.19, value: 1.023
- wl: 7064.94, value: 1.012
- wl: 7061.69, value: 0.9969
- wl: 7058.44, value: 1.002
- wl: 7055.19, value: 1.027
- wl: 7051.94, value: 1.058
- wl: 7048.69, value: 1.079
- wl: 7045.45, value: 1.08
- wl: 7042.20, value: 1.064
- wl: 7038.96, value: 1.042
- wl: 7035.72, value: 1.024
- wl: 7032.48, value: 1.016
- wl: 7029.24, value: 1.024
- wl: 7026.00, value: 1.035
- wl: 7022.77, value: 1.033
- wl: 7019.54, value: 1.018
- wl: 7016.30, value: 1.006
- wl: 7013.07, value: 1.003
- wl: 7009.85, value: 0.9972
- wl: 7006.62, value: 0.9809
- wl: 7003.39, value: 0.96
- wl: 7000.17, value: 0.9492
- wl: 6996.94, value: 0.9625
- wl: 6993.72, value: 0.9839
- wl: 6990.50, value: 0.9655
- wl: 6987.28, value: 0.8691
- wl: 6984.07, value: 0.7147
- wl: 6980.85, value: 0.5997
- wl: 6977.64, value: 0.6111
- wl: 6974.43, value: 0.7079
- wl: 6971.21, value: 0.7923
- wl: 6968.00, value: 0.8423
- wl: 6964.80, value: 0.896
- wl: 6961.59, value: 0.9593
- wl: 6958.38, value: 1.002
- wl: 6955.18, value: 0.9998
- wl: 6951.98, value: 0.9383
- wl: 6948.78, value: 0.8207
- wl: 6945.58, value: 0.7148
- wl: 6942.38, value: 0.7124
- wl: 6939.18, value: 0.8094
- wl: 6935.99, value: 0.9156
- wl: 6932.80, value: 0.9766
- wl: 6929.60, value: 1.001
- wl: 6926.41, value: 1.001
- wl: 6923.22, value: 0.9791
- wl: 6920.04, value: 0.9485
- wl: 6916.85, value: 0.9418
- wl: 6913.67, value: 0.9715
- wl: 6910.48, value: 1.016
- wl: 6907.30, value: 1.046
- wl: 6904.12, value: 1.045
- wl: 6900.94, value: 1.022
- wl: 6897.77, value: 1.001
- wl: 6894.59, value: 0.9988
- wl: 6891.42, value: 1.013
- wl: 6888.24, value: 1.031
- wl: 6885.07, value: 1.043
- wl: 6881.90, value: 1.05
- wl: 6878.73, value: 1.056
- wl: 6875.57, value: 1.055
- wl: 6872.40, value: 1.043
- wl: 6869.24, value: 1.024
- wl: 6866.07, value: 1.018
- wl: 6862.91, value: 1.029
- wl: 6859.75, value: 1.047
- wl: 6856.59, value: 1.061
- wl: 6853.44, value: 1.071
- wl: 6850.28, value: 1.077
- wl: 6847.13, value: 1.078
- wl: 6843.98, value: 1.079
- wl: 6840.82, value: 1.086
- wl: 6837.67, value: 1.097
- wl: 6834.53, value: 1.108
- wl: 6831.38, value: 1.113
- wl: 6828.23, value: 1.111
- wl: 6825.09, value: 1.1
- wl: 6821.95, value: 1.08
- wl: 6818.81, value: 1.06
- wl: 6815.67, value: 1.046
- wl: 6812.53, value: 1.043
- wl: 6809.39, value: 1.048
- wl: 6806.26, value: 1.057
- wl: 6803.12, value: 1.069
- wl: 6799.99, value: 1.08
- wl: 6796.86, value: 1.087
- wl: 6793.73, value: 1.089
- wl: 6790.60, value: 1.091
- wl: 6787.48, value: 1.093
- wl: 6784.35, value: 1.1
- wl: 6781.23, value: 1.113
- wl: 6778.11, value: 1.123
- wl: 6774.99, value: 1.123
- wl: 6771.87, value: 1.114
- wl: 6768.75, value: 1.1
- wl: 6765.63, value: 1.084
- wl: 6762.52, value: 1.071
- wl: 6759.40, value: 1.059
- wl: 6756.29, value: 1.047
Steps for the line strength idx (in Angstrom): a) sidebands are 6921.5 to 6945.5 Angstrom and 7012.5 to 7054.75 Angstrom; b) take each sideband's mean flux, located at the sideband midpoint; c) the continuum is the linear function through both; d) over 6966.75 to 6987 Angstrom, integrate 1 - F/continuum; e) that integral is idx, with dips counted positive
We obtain 5.1 Angstrom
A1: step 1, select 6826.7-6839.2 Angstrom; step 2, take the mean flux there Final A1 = 1.11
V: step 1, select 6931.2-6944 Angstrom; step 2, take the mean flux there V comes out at 0.853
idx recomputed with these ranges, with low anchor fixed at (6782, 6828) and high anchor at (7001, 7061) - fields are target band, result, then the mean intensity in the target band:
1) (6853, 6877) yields 0.5 Angstrom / 1.04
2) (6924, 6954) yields 4.7 Angstrom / 0.881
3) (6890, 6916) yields 1.0 Angstrom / 1.01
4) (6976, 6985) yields 3.5 Angstrom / 0.637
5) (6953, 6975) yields 3.0 Angstrom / 0.895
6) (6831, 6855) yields -0.4 Angstrom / 1.09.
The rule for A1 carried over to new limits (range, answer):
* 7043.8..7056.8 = 1.06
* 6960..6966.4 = 0.928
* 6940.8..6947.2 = 0.714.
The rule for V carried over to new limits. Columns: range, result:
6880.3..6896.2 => 1.03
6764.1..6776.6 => 1.1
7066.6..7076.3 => 1.01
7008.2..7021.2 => 1.01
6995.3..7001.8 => 0.956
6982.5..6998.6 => 0.9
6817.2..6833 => 1.09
